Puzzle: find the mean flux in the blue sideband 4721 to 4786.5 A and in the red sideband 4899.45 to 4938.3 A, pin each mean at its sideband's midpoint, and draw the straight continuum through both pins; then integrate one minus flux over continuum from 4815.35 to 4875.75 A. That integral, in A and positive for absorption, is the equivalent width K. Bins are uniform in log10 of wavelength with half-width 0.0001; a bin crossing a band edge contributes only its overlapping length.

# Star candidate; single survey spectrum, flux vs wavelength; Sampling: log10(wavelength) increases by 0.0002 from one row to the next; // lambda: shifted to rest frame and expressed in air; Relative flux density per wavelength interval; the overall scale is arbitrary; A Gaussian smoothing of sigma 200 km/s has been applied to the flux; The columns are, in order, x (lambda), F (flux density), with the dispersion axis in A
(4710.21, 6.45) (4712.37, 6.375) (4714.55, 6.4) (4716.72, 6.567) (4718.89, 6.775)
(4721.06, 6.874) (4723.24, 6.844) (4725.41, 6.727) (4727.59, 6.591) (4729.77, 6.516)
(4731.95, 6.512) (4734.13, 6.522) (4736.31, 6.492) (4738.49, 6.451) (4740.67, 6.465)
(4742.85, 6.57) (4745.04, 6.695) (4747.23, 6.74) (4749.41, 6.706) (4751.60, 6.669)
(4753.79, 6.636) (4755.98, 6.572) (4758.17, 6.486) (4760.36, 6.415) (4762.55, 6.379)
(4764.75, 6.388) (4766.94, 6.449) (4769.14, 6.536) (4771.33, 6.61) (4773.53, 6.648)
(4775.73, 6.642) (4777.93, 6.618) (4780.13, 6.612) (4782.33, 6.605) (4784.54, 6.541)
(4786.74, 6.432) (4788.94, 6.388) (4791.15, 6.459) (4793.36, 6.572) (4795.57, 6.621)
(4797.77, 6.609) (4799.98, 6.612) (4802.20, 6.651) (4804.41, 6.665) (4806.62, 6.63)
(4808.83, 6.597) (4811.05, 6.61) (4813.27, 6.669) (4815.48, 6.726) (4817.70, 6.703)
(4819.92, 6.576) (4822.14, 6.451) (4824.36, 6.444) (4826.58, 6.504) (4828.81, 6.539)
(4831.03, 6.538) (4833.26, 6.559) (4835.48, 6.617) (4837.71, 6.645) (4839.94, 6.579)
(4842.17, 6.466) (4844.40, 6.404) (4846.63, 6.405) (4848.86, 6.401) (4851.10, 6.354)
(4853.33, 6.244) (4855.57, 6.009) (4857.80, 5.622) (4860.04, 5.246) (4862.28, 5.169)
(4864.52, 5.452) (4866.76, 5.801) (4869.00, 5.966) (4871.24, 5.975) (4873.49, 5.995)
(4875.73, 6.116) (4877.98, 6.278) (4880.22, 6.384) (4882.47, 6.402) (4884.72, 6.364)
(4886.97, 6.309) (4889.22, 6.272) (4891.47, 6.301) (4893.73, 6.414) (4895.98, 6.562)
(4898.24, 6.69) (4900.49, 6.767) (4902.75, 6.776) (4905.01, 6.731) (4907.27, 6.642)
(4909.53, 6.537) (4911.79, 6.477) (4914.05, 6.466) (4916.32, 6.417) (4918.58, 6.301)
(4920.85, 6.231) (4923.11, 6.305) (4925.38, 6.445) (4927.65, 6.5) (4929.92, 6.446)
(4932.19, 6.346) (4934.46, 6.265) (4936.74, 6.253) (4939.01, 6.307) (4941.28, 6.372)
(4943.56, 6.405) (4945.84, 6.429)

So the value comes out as 2.7 A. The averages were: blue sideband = 6.58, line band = 6.23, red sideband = 6.46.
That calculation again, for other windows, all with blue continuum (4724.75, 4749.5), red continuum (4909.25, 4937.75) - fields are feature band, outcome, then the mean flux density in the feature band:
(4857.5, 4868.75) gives 1.7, 5.48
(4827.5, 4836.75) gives -0.1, 6.56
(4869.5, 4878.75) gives 0.5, 6.07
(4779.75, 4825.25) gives -0.5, 6.58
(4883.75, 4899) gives 0.0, 6.41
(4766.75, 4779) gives -0.1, 6.59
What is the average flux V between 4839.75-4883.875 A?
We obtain 6.05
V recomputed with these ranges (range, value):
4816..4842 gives 6.56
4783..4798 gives 6.52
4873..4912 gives 6.45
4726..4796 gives 6.55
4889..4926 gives 6.5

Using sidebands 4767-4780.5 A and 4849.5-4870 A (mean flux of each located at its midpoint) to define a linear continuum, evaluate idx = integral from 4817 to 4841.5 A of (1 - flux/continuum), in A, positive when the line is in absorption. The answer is -2.0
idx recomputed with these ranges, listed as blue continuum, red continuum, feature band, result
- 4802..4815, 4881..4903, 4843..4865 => 2.02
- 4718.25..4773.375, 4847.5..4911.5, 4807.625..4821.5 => -0.54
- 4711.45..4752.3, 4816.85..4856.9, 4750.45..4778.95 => 0.08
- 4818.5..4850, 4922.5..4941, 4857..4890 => 2.52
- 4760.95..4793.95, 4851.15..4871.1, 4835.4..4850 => -1.43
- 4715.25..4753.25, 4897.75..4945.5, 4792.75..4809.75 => -0.14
